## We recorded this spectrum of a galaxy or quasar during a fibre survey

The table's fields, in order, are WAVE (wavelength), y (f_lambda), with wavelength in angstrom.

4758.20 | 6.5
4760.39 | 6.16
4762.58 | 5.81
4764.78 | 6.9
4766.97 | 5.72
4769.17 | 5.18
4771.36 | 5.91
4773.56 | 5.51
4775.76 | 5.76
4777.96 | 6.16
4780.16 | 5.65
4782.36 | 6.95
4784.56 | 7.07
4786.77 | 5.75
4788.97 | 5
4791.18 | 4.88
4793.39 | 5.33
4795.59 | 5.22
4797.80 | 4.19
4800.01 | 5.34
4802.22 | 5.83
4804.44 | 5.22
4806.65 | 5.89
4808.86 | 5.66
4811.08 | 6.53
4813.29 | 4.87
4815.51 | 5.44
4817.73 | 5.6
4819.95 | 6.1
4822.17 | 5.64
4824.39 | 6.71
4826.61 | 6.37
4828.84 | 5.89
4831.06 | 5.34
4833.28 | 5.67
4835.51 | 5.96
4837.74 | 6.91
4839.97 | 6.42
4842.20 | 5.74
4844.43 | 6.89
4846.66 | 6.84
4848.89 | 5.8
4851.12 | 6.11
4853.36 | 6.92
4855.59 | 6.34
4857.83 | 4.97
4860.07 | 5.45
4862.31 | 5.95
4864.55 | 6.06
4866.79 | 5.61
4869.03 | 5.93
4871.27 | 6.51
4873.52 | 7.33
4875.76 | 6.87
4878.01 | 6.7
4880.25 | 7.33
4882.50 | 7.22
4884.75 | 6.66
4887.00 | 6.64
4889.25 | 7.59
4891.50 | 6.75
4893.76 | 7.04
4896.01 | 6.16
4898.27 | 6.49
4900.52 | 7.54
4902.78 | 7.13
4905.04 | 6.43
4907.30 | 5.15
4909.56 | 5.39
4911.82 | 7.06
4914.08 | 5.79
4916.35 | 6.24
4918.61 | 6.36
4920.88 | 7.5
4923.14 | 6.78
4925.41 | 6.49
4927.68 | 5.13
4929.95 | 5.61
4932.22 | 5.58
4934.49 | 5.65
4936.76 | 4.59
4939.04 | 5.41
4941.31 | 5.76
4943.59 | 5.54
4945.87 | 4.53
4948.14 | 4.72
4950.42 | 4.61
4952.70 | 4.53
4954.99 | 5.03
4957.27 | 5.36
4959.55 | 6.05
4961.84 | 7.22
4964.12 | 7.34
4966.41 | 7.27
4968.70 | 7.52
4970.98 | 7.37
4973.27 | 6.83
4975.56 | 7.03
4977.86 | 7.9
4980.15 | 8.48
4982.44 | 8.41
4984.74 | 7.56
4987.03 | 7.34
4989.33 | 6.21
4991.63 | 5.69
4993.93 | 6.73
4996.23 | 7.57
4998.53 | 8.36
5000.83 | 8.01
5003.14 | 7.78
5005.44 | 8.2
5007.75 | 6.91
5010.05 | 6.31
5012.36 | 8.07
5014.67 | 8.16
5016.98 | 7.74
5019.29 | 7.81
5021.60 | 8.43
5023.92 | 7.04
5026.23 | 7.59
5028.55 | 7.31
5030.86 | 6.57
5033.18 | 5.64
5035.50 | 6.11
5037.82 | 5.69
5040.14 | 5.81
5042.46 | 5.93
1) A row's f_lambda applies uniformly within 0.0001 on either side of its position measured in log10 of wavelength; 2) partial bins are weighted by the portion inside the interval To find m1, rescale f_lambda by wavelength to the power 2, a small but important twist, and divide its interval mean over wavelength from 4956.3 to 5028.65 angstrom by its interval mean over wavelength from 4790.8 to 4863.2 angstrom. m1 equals 1.4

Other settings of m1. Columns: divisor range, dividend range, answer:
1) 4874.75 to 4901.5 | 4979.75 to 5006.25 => 1.13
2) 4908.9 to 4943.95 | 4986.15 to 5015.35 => 1.27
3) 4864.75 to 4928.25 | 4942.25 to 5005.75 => 1.06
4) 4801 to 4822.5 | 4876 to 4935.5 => 1.19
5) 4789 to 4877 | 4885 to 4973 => 1.08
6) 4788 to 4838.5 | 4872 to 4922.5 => 1.23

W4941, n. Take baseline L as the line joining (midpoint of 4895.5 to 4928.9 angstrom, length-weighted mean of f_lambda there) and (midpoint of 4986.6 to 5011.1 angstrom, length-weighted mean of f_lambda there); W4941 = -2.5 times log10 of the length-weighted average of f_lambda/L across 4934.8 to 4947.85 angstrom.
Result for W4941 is 0.27 mag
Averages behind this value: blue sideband 6.38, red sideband 7.19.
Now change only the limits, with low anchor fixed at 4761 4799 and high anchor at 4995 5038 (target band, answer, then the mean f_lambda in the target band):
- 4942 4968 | 0.22 mag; 5.69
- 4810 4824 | 0.04 mag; 5.75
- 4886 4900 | -0.05 mag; 6.81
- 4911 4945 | 0.14 mag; 5.94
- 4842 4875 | 0.01 mag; 6.18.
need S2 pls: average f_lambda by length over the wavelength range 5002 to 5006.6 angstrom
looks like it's 7.99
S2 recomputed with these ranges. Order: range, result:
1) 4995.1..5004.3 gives 7.93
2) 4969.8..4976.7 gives 7.09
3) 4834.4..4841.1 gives 6.42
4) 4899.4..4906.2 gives 7.02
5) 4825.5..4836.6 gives 5.85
